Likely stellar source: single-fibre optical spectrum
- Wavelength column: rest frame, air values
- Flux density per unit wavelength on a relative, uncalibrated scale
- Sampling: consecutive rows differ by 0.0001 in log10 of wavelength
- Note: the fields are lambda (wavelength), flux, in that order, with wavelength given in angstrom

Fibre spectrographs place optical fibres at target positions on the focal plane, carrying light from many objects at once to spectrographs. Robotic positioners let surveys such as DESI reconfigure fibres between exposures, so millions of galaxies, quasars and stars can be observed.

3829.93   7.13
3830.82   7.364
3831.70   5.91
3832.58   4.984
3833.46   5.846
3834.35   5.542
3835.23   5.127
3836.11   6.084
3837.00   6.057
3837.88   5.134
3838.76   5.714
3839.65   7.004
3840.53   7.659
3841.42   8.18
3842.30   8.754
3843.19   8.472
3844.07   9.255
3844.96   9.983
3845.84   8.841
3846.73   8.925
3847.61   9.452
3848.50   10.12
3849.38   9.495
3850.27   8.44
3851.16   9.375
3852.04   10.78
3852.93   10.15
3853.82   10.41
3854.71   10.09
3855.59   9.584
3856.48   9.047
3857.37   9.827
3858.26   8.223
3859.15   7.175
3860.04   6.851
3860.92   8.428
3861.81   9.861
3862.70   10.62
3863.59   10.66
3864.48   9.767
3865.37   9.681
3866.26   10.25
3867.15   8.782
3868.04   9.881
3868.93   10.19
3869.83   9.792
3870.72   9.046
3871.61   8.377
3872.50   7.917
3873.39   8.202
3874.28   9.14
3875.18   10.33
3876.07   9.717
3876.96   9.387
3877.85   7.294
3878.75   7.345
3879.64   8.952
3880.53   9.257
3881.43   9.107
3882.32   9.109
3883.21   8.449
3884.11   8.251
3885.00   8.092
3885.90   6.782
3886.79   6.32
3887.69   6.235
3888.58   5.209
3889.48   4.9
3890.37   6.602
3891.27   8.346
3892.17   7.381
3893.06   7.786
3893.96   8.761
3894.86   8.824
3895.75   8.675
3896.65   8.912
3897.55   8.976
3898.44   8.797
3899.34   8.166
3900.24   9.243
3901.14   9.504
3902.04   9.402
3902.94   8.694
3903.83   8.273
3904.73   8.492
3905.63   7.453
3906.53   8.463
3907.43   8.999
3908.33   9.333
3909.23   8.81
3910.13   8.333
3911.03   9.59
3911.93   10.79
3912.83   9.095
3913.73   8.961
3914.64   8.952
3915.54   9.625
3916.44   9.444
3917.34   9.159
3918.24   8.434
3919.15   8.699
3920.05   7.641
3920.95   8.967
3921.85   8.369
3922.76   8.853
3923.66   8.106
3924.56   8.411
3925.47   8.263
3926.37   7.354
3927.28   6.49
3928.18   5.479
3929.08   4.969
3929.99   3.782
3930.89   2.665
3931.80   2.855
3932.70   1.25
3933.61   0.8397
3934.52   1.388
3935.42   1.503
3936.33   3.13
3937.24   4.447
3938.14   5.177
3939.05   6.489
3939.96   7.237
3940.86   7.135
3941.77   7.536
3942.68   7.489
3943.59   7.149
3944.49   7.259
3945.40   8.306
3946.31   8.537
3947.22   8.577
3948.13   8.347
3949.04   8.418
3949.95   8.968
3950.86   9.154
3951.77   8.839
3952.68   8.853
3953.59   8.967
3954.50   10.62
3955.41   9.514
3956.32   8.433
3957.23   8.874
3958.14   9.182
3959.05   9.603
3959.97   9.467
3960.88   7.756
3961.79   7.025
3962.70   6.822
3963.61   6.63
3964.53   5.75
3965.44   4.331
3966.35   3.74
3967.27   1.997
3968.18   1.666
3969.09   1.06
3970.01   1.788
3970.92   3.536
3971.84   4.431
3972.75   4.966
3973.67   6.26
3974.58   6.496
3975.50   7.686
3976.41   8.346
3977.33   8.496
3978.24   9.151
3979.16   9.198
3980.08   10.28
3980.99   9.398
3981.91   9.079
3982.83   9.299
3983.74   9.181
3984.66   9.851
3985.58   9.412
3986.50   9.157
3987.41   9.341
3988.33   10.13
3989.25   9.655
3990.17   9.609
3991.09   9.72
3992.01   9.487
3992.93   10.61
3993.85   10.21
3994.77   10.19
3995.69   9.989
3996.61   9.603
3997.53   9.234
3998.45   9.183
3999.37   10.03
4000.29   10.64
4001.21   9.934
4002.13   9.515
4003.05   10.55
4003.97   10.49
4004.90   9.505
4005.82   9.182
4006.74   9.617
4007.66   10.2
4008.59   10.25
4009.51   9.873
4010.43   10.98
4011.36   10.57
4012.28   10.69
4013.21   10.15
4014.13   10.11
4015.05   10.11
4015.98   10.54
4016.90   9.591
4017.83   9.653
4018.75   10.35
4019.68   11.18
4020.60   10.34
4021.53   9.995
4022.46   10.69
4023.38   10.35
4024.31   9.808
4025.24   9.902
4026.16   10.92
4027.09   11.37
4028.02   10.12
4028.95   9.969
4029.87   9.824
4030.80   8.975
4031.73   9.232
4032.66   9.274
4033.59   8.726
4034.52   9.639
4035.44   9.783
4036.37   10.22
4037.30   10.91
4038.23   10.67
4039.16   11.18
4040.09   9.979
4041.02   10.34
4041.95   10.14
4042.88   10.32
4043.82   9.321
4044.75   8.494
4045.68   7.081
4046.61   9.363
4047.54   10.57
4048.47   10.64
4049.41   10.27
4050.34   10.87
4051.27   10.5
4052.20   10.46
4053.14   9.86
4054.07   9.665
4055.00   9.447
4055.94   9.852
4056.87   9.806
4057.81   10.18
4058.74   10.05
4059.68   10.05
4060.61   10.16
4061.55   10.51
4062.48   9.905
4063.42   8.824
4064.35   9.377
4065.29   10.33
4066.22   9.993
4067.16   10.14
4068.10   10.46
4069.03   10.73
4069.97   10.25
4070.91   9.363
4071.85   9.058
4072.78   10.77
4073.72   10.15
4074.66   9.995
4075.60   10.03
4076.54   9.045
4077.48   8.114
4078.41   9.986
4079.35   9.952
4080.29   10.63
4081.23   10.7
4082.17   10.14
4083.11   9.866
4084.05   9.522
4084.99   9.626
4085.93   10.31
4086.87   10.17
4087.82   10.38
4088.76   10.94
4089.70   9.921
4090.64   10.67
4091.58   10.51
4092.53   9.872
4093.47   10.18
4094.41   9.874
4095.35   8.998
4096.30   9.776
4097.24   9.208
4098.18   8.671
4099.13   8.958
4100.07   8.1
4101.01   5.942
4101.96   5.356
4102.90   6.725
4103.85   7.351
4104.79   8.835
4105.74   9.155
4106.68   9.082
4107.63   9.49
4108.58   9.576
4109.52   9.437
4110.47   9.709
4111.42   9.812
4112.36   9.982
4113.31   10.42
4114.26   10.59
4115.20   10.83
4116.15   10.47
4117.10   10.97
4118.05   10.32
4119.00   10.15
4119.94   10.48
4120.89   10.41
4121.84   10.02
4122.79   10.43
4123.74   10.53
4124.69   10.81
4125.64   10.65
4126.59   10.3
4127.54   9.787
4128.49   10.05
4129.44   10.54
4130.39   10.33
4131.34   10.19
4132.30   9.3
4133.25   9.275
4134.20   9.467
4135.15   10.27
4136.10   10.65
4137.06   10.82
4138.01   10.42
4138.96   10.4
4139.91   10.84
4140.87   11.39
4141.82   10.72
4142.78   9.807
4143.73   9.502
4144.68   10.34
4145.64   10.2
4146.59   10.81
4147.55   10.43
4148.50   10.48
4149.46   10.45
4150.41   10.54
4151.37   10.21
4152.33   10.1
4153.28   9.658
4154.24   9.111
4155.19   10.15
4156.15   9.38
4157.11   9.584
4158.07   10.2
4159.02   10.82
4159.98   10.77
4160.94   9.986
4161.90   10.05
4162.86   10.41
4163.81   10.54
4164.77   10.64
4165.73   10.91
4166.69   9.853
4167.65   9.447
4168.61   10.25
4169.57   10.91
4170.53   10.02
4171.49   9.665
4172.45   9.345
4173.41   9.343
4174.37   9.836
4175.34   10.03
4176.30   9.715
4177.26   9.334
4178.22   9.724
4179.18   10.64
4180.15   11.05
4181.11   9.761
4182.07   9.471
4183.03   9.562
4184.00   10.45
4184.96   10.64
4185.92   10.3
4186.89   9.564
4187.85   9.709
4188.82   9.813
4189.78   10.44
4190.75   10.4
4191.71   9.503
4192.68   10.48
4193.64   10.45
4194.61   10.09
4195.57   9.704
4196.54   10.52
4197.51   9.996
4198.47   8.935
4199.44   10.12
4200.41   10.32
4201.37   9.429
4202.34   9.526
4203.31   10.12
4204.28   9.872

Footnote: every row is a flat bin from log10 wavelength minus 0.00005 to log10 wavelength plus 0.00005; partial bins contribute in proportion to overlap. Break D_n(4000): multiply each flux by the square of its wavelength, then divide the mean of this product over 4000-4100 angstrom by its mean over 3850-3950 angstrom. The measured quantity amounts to 1.35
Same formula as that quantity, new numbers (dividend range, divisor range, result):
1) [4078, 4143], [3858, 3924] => 1.27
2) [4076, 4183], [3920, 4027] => 1.33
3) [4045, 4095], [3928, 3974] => 1.75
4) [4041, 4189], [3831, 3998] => 1.39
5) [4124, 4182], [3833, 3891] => 1.40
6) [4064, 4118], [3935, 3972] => 1.54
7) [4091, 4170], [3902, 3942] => 1.57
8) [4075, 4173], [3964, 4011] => 1.28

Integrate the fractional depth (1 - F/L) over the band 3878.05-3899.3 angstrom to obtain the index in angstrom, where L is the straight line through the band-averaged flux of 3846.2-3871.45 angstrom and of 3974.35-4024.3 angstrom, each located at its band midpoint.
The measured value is 3.7 angstrom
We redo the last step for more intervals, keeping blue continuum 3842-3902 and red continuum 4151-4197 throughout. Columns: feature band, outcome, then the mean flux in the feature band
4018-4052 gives -2.0 angstrom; 10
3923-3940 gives 8.1 angstrom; 4.72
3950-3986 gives 7.3 angstrom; 7.33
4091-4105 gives 1.7 angstrom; 8.57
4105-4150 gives -1.6 angstrom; 10.2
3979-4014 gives -2.0 angstrom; 9.85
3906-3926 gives 0.2 angstrom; 8.86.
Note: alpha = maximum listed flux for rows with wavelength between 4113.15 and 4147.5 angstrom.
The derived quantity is 11.39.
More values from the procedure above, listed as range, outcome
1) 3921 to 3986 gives 10.62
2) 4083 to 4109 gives 10.94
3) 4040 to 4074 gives 10.87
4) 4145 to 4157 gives 10.81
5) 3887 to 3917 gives 10.79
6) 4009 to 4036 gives 11.37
